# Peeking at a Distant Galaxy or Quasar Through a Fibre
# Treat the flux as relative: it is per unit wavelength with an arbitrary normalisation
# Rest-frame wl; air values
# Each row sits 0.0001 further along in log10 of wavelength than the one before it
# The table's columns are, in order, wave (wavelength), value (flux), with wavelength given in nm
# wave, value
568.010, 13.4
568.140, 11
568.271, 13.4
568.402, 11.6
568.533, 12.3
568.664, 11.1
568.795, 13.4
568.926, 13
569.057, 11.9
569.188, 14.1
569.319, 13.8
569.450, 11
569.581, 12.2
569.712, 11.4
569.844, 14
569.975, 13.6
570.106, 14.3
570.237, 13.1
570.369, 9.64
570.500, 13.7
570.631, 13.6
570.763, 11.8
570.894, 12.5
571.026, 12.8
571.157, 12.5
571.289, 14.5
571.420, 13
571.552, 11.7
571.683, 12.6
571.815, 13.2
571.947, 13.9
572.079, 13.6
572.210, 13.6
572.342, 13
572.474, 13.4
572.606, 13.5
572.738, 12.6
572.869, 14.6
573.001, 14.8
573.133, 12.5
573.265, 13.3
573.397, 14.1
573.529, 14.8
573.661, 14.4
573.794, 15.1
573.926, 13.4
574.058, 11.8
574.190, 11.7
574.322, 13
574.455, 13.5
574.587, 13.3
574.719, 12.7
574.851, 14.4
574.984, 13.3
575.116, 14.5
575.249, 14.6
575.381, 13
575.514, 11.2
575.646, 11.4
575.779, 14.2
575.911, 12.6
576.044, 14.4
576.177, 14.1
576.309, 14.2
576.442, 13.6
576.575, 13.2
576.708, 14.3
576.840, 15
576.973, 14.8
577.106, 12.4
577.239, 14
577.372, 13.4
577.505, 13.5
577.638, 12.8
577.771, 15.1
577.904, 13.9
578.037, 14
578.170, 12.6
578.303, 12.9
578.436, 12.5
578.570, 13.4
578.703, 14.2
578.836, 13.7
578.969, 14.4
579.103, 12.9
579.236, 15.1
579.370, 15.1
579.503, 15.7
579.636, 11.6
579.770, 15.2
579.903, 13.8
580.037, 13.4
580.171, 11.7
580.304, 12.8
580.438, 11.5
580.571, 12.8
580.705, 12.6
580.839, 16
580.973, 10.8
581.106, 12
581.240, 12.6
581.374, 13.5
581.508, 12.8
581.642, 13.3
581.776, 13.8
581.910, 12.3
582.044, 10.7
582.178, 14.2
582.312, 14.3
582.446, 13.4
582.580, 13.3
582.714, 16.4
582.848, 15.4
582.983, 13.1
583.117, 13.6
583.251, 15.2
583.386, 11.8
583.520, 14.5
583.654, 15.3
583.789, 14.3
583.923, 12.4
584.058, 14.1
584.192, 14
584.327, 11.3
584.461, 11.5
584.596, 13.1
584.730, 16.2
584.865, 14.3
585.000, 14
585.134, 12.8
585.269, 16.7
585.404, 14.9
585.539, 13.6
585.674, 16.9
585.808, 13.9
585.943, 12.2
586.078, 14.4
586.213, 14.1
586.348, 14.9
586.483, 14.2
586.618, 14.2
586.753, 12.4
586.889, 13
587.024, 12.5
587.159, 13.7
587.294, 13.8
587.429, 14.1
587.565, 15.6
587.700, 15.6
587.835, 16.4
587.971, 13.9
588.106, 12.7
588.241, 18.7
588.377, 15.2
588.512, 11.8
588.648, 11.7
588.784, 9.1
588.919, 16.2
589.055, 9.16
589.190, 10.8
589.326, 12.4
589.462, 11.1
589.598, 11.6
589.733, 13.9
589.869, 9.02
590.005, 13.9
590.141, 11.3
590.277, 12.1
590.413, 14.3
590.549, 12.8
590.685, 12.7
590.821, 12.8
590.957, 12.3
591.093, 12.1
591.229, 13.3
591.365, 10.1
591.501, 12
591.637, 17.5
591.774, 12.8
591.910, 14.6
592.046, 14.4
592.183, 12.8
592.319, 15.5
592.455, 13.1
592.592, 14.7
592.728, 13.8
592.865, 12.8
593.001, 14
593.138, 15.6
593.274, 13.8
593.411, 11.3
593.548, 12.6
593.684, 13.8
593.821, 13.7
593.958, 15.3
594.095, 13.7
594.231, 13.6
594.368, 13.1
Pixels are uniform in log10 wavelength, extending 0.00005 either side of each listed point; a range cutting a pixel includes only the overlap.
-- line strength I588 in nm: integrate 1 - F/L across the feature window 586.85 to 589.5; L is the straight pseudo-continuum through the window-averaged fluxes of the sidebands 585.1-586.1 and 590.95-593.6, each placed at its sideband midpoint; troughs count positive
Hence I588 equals 0.13 nm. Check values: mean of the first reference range 14.5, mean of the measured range 13.4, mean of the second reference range 13.5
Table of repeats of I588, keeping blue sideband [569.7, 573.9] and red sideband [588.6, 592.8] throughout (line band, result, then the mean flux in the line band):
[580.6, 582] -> 0.01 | 12.9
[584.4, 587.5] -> -0.27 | 14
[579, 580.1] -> -0.09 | 14.1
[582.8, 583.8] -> -0.09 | 14.1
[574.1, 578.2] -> -0.10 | 13.5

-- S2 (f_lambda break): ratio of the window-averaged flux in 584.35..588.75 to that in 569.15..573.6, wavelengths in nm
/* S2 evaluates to 1.1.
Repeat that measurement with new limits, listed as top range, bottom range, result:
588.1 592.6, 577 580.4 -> 0.95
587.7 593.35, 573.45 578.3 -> 0.97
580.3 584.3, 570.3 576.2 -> 1.01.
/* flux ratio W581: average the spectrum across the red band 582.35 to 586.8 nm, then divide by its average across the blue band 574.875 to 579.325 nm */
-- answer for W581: 1.03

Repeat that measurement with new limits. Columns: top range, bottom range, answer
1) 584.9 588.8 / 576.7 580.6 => 1.04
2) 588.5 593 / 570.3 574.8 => 0.96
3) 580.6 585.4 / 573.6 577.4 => 1.01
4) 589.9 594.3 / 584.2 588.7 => 0.95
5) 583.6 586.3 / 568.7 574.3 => 1.07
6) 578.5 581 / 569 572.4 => 1.05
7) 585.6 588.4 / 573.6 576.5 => 1.08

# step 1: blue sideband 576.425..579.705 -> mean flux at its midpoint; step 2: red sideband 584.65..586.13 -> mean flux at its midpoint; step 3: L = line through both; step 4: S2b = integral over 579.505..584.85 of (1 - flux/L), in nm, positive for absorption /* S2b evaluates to 0.30 nm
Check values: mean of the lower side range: 13.8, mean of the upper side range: 14.5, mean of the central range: 13.4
